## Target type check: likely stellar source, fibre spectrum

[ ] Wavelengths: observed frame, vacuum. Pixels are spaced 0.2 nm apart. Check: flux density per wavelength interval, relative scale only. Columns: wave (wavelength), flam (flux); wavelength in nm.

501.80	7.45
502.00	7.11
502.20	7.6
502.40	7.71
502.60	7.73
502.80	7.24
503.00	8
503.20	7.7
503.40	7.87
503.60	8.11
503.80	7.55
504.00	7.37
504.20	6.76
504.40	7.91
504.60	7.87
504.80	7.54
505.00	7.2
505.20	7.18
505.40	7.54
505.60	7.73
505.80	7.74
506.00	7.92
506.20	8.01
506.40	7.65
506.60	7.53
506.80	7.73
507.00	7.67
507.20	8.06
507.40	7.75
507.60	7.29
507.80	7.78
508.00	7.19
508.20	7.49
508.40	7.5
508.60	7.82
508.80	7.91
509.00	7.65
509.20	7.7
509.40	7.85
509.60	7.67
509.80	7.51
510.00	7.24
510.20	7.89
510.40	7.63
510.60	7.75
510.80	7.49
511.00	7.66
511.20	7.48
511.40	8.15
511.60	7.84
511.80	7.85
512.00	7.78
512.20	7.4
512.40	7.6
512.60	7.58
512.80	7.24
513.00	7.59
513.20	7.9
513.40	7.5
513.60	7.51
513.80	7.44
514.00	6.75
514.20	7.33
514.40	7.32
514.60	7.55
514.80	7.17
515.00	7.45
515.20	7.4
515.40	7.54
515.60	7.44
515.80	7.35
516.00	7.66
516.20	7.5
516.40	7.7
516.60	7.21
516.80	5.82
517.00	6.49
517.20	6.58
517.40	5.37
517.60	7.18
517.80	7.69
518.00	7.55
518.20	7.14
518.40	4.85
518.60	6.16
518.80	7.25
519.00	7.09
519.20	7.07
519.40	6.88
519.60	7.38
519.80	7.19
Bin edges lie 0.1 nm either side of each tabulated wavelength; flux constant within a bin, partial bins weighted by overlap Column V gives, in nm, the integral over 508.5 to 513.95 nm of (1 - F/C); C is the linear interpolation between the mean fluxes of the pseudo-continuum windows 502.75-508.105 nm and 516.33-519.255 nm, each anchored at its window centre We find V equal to -0.33 nm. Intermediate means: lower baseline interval 7.63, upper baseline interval 6.73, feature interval 7.64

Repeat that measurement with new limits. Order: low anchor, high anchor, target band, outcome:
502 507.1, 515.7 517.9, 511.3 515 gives -0.19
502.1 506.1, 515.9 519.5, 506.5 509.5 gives -0.11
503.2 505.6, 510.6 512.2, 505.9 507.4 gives -0.04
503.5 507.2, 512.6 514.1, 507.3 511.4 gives -0.05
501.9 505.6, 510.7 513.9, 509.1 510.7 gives -0.01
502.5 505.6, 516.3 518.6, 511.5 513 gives -0.13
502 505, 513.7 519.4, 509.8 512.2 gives -0.13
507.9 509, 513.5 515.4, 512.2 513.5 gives -0.03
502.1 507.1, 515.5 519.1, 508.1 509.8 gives -0.07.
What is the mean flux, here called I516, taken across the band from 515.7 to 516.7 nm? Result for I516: 7.48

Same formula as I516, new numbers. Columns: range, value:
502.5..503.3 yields 7.67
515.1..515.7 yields 7.46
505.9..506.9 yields 7.77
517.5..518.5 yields 6.88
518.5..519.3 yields 6.89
